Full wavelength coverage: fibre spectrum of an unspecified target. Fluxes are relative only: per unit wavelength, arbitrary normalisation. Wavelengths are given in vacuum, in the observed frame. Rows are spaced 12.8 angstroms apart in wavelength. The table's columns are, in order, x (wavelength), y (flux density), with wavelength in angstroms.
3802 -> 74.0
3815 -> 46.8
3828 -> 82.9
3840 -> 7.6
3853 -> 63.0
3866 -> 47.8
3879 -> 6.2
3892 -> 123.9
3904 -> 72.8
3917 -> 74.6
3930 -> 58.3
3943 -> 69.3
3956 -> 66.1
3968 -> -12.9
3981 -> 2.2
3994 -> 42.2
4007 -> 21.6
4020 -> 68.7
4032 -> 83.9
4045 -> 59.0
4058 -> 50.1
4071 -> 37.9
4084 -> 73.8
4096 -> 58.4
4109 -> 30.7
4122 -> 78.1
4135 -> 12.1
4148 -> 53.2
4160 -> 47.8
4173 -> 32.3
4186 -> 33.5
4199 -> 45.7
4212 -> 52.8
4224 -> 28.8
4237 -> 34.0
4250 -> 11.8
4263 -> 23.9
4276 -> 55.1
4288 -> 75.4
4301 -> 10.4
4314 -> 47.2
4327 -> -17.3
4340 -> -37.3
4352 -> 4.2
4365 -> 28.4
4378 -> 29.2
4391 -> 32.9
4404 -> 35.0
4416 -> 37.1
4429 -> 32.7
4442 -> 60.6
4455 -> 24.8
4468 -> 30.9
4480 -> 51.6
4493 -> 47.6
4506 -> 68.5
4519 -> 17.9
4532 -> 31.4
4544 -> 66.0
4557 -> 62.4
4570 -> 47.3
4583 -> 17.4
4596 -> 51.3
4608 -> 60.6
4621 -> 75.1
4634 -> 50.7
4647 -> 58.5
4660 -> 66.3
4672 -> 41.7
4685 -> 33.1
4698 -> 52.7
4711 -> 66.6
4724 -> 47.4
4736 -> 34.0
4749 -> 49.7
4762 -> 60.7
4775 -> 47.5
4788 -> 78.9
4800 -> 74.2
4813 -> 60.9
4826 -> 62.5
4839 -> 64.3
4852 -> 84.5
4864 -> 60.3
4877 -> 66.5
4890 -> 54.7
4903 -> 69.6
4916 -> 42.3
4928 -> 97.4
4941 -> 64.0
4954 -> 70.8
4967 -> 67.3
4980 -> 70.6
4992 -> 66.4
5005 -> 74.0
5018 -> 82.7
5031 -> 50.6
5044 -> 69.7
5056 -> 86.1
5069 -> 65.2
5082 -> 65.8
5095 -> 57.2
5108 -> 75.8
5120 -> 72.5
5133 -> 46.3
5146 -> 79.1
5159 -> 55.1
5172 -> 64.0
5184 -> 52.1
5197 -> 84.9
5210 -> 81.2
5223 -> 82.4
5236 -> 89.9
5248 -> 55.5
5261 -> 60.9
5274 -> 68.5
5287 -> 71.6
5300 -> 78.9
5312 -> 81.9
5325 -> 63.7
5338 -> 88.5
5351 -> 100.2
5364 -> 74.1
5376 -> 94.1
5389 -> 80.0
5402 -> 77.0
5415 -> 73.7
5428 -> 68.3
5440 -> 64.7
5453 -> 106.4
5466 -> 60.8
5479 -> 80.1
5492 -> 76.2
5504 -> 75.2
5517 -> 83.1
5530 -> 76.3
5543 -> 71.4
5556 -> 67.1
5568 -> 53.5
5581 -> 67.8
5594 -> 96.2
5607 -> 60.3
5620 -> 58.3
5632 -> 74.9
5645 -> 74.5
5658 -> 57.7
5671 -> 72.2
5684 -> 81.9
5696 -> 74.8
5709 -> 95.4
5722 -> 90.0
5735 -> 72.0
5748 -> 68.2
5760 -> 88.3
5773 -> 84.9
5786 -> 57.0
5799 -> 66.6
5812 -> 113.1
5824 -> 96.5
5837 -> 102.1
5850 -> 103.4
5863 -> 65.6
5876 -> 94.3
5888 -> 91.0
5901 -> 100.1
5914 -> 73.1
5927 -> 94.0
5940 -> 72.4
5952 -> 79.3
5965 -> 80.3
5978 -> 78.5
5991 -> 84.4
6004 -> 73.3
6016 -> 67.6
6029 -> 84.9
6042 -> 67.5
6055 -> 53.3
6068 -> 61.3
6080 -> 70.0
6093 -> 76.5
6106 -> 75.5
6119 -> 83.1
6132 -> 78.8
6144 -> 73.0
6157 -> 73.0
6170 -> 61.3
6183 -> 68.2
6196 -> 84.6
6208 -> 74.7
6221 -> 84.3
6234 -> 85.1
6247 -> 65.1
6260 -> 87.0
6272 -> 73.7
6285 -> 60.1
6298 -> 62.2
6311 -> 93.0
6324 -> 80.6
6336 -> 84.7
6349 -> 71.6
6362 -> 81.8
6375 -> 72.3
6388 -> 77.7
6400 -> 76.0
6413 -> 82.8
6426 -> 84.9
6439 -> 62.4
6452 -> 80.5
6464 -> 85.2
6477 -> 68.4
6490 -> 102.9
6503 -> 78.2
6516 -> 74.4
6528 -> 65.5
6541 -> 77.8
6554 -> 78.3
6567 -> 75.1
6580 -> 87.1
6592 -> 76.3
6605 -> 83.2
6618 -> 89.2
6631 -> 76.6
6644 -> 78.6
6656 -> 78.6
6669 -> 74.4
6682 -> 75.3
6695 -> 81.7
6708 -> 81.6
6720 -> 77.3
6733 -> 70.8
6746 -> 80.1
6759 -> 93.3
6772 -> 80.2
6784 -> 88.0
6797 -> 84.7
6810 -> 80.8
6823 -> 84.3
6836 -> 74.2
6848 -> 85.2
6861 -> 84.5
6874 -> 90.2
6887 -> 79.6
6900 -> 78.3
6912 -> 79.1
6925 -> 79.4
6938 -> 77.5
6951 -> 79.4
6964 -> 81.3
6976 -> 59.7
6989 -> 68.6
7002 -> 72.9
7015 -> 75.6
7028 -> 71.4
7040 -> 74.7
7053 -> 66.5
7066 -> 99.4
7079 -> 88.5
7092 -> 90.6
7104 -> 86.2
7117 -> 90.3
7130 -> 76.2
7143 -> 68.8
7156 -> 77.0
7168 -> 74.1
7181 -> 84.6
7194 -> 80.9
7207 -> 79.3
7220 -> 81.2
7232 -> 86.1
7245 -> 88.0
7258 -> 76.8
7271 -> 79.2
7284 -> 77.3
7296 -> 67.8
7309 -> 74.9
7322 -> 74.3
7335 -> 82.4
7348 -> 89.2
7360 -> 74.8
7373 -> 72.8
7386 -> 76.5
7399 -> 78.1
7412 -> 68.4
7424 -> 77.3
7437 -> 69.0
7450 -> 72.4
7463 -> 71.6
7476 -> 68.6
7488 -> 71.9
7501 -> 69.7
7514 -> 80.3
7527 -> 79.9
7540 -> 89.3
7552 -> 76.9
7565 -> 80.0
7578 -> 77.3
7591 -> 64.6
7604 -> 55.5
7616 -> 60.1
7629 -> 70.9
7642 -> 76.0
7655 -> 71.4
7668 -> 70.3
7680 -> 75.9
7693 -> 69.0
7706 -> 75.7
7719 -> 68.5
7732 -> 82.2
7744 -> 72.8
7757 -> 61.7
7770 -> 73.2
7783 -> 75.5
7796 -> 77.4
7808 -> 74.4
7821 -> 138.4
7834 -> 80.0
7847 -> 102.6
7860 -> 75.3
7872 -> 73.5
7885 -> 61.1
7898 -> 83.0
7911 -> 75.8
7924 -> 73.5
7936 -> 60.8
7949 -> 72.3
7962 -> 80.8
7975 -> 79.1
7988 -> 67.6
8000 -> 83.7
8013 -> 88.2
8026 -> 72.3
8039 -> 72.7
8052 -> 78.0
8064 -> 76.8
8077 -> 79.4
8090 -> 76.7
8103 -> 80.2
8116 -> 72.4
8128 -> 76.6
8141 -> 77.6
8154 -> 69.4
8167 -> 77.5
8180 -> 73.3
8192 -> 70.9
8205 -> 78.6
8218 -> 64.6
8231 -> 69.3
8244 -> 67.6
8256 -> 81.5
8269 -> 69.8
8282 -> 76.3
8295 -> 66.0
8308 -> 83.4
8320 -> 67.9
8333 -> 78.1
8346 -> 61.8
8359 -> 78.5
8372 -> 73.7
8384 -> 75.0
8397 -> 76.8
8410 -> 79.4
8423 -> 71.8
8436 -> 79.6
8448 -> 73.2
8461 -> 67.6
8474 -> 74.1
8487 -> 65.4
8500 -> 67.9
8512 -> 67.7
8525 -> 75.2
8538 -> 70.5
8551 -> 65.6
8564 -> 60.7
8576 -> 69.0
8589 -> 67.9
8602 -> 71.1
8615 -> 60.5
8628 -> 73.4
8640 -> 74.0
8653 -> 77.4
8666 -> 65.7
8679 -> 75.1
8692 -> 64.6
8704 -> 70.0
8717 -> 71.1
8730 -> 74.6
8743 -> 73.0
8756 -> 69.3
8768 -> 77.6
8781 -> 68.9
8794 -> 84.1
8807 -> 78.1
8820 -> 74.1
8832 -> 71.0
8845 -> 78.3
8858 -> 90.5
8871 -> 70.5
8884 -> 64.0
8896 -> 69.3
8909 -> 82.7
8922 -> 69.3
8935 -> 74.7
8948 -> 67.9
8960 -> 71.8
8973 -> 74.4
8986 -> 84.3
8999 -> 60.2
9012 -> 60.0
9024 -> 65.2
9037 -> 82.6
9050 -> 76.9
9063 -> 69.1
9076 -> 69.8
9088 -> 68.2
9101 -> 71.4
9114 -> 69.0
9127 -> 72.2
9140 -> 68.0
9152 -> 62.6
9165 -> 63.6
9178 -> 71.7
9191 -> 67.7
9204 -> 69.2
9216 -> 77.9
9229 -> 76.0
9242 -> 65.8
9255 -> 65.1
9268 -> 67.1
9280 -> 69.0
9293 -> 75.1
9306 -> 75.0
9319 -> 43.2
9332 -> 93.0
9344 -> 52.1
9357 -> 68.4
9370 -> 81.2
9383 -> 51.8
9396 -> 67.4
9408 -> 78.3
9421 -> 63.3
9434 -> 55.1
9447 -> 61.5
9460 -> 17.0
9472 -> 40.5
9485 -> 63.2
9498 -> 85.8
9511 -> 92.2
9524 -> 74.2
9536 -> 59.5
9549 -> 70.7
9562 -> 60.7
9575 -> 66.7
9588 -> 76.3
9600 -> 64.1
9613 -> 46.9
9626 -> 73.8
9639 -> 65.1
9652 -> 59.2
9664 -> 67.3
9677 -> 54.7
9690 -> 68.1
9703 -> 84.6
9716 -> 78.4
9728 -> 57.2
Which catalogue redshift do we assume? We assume 0.192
